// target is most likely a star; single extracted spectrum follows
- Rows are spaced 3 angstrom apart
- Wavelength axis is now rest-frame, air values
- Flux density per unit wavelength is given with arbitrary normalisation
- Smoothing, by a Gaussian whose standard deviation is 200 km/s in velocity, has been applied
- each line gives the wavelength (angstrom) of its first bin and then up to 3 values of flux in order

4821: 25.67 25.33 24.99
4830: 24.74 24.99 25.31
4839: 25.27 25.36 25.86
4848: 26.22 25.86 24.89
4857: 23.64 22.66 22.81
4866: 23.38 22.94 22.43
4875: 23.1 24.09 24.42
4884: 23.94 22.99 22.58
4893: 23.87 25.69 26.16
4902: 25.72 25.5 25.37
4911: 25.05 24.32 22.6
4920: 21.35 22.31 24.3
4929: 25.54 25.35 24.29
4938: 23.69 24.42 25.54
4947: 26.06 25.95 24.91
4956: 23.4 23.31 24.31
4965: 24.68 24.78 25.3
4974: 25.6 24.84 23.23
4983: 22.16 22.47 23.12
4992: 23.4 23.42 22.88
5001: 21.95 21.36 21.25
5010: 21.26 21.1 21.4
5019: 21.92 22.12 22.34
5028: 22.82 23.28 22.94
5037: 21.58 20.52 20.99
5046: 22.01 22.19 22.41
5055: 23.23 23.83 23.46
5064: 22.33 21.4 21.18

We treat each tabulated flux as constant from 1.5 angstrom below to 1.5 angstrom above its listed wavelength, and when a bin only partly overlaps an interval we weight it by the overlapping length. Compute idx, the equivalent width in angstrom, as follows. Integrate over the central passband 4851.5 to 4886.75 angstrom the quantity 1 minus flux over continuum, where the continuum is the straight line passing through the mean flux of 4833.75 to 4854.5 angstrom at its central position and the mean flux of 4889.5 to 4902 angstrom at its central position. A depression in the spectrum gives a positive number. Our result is 2.36 angstrom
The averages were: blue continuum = 25.6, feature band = 23.5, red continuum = 24.9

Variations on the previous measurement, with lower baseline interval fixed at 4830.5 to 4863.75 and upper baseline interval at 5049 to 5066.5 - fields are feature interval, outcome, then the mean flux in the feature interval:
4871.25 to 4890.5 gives 0.9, 23.4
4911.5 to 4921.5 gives 0.5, 23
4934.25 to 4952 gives -0.8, 25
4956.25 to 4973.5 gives -0.5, 24.5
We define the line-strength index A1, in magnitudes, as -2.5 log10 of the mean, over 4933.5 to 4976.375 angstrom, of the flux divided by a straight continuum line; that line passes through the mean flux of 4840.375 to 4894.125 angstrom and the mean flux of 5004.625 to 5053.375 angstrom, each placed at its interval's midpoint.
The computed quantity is -0.09 mag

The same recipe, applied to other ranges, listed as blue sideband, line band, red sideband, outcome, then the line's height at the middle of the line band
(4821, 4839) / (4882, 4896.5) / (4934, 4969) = 0.05 mag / 24.9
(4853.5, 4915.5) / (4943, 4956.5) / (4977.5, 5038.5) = -0.10 mag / 23.2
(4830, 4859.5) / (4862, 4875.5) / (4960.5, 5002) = 0.09 mag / 24.9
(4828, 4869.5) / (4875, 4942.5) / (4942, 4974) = 0.02 mag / 24.7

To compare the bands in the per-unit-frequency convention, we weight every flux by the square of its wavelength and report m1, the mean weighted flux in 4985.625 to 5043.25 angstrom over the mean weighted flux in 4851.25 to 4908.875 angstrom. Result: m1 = 1.0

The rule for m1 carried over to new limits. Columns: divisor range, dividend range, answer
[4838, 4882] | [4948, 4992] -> 1.04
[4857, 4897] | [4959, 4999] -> 1.06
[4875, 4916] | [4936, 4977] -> 1.04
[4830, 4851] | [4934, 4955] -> 1.02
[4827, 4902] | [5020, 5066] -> 0.99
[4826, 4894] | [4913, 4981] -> 1.04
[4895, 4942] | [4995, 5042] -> 0.93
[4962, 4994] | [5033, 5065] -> 0.96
